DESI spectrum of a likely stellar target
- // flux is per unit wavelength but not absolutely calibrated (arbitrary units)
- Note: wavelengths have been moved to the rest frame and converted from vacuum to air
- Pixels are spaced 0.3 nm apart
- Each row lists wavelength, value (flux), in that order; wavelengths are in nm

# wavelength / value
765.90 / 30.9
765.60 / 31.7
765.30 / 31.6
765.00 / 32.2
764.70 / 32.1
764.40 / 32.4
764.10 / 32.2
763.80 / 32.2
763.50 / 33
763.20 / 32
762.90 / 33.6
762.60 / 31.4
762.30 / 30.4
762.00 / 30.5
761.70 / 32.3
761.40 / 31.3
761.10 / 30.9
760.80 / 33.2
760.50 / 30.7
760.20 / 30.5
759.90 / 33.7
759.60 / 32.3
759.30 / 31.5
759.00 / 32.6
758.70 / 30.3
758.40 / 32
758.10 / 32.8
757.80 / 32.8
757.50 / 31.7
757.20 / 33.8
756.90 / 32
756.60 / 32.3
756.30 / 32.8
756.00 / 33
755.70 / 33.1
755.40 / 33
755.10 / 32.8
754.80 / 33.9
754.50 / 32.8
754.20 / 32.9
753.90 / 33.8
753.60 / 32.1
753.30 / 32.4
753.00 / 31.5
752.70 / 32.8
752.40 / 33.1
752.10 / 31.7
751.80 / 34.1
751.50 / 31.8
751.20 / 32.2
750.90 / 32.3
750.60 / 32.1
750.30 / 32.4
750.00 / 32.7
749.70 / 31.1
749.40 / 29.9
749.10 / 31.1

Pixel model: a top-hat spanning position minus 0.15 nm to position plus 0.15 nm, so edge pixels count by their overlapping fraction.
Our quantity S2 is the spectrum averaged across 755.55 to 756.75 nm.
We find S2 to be 32.8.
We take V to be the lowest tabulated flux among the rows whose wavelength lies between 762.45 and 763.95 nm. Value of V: 31.4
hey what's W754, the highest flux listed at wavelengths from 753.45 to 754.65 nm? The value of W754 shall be 33.8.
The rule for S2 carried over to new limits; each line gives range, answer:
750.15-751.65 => 32.2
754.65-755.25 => 33.3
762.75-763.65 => 32.9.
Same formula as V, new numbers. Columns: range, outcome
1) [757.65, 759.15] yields 30.3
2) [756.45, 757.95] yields 31.7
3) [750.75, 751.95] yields 31.8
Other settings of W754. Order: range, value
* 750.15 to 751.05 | 32.4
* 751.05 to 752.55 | 34.1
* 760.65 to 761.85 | 33.2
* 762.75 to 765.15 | 33.6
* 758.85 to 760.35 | 33.7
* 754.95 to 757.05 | 33.1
